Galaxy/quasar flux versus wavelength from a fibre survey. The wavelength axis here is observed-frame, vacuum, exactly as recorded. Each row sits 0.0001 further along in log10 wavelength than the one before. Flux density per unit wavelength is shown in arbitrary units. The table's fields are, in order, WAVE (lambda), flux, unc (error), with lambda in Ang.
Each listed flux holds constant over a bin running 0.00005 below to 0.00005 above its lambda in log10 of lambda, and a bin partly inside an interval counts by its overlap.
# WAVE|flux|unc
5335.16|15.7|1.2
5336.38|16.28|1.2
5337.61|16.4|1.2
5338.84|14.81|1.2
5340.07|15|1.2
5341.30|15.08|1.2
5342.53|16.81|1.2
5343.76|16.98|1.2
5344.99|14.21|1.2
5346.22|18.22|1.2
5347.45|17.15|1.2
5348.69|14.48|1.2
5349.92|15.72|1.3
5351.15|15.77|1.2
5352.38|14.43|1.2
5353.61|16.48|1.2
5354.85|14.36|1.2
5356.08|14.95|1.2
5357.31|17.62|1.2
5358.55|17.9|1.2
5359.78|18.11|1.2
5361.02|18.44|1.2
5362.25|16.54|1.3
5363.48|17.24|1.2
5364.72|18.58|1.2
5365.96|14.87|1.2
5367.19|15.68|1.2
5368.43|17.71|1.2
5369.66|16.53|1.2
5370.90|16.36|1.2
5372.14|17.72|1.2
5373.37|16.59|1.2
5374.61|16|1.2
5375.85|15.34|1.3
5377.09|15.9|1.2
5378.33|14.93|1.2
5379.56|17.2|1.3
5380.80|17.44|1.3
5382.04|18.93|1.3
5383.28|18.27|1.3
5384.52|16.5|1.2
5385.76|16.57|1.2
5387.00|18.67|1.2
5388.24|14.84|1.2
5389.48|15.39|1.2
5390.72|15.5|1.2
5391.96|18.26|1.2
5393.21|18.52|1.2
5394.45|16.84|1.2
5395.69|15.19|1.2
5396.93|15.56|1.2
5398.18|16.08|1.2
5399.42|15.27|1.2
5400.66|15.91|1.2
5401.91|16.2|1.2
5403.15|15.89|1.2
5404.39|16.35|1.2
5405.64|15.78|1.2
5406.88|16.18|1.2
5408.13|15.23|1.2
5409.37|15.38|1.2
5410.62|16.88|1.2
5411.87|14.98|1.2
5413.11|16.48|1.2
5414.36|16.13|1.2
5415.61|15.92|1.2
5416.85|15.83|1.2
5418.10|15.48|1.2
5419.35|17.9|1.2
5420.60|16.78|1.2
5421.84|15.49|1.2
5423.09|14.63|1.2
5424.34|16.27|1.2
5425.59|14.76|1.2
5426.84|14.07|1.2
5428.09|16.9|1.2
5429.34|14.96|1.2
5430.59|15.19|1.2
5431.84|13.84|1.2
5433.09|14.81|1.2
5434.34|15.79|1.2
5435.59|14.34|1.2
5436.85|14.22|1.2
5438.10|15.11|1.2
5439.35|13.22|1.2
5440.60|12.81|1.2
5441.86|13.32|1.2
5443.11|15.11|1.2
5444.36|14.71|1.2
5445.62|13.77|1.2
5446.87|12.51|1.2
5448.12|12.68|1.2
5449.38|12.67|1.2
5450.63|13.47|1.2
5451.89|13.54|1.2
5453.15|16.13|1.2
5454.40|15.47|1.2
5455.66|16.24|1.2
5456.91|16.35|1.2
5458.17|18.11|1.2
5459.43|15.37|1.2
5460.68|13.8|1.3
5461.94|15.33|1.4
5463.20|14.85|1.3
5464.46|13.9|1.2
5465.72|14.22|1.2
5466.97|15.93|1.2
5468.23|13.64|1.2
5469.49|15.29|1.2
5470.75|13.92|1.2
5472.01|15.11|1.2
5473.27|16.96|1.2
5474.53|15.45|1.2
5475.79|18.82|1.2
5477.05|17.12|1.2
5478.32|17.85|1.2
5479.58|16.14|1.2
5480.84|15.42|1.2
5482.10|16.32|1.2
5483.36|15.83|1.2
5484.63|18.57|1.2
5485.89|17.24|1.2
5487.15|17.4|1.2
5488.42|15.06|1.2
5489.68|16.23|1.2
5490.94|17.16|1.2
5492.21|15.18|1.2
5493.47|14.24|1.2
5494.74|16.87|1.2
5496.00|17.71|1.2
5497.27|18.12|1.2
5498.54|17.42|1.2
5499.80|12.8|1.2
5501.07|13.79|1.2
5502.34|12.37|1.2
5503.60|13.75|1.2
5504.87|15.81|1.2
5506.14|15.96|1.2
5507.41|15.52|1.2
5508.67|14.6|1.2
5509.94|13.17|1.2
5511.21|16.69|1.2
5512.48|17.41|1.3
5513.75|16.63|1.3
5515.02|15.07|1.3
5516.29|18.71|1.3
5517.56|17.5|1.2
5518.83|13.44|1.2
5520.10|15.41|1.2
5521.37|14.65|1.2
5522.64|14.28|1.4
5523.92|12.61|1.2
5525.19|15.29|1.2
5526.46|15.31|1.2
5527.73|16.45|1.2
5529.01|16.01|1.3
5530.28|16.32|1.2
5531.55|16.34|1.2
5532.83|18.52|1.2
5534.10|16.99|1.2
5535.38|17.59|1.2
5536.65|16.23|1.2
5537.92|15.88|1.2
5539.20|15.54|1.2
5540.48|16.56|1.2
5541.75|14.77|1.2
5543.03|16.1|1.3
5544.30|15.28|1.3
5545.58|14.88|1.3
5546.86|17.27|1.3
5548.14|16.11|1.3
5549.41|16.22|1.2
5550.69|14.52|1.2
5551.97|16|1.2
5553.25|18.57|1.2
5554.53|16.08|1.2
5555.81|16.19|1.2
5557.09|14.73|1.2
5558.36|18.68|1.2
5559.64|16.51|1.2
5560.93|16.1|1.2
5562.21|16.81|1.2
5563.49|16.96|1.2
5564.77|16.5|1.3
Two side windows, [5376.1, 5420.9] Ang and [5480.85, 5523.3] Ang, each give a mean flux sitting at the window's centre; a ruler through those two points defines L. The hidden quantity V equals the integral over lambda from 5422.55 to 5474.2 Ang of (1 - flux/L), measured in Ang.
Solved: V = 4.4 Ang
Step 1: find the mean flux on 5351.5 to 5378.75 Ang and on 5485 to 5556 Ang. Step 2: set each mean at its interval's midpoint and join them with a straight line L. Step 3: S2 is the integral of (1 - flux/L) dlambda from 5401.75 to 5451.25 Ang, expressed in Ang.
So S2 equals 3.6 Ang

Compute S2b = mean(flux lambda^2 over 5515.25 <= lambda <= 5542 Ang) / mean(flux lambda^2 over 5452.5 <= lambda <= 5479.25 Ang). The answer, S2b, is 1.04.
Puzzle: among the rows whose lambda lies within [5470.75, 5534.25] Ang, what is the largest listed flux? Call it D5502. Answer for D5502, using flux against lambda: 18.82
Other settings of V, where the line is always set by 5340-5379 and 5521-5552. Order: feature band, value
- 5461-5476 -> 0.81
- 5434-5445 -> 1.26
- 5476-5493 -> -0.67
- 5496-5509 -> 0.63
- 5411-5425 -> 0.14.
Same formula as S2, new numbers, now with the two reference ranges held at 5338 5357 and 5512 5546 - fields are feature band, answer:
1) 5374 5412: -1.5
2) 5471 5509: -0.4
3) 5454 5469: 0.5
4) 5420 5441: 1.2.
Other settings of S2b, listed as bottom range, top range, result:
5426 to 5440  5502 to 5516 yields 1.07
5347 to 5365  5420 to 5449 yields 0.91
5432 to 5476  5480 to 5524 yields 1.09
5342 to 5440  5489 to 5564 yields 1.04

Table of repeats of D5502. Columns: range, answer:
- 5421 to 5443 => 16.9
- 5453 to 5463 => 18.11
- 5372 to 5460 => 18.93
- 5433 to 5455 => 16.13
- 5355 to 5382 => 18.58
